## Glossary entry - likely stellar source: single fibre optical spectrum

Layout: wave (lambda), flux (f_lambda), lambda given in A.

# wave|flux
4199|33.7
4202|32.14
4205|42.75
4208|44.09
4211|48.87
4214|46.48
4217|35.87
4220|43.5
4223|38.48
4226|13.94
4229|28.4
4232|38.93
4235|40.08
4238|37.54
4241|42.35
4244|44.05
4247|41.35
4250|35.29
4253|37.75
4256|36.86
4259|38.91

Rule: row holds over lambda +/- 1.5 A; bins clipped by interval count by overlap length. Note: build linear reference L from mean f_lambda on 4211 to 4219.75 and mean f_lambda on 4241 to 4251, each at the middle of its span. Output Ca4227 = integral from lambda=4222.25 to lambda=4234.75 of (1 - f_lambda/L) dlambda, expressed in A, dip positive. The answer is 3.42 A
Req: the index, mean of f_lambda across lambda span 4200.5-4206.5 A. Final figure 37.4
